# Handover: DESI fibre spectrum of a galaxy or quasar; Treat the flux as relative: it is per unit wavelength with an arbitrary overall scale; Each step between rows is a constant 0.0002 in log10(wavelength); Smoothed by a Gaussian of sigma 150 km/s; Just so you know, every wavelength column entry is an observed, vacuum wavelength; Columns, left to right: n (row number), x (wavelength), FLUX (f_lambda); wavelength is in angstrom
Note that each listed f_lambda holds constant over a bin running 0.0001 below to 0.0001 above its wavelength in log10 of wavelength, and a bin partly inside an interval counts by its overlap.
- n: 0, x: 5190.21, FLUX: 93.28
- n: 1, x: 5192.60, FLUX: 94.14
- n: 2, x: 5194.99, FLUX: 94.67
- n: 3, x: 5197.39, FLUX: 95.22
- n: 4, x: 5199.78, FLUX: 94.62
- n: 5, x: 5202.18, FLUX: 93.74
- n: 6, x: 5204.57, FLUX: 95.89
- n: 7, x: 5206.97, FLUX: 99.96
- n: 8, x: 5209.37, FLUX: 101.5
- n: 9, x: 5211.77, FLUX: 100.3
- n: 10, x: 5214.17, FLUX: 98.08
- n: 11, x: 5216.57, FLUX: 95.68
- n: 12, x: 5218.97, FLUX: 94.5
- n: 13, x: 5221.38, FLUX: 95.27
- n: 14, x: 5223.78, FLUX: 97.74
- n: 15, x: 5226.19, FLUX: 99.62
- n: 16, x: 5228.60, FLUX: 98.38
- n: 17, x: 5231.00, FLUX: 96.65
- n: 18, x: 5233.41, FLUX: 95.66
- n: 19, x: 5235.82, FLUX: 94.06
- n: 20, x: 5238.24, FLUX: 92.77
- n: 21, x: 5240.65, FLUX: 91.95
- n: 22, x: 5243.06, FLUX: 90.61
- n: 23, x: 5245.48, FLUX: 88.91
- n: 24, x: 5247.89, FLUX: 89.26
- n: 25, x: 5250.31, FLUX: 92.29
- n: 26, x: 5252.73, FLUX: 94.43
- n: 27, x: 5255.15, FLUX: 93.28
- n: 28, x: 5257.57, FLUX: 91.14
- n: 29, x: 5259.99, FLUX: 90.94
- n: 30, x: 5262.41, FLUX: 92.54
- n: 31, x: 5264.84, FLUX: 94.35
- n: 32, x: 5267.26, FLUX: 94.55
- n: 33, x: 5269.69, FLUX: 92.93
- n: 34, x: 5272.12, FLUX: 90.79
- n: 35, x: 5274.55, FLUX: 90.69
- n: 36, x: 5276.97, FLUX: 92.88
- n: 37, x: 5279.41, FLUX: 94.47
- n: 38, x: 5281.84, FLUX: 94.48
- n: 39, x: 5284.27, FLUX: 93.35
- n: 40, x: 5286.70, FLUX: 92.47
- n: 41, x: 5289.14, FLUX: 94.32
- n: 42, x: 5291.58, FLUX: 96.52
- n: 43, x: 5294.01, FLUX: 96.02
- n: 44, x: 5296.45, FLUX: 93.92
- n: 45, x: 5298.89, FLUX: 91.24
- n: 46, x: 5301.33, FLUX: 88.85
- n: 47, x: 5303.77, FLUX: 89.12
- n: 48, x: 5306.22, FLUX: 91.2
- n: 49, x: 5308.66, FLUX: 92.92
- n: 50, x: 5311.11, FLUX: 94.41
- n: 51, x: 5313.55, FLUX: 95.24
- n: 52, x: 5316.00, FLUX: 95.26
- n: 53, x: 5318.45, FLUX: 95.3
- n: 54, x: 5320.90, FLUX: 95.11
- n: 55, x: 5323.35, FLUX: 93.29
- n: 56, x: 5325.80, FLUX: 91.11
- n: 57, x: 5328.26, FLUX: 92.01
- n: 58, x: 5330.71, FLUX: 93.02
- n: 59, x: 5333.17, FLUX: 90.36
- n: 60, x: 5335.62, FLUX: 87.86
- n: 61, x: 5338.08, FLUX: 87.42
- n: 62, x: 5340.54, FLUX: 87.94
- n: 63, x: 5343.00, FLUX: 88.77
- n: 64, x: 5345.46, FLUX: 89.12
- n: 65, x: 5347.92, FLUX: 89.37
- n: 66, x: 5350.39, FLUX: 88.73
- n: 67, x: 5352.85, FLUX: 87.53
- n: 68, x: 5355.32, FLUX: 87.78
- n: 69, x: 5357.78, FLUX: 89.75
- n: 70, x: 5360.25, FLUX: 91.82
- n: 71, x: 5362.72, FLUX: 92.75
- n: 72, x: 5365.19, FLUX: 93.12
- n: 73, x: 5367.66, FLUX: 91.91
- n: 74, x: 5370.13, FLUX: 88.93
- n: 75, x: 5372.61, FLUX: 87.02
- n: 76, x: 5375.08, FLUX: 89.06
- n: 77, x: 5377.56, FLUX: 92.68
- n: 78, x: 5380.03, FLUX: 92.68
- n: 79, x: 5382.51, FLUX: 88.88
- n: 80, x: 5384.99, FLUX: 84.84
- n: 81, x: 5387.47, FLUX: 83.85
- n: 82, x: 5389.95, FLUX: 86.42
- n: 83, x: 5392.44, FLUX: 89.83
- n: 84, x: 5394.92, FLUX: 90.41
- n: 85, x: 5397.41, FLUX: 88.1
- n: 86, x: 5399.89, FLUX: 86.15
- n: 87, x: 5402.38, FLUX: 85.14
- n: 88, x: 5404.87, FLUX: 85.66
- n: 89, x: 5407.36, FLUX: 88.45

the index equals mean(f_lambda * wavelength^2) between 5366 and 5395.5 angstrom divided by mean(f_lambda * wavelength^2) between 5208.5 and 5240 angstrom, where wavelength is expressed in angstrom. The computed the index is 0.97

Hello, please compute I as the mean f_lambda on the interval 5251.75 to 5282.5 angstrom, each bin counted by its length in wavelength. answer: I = 92.8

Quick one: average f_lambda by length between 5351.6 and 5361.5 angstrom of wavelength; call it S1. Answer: 89.3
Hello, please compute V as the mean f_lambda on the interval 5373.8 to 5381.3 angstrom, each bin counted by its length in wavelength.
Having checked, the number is 91.5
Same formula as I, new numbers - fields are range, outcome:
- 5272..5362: 91.8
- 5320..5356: 89.9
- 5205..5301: 94.3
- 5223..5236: 97.2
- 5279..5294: 94.4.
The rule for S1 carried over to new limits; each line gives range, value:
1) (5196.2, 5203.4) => 94.6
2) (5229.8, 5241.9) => 94.2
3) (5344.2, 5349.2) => 89.2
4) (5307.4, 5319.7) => 94.6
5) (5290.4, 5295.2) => 96.4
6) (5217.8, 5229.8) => 97.1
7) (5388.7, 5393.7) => 88.1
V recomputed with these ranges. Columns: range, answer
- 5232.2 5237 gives 94.9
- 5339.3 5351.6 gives 88.8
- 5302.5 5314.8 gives 92.6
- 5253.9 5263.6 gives 92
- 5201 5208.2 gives 96.6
